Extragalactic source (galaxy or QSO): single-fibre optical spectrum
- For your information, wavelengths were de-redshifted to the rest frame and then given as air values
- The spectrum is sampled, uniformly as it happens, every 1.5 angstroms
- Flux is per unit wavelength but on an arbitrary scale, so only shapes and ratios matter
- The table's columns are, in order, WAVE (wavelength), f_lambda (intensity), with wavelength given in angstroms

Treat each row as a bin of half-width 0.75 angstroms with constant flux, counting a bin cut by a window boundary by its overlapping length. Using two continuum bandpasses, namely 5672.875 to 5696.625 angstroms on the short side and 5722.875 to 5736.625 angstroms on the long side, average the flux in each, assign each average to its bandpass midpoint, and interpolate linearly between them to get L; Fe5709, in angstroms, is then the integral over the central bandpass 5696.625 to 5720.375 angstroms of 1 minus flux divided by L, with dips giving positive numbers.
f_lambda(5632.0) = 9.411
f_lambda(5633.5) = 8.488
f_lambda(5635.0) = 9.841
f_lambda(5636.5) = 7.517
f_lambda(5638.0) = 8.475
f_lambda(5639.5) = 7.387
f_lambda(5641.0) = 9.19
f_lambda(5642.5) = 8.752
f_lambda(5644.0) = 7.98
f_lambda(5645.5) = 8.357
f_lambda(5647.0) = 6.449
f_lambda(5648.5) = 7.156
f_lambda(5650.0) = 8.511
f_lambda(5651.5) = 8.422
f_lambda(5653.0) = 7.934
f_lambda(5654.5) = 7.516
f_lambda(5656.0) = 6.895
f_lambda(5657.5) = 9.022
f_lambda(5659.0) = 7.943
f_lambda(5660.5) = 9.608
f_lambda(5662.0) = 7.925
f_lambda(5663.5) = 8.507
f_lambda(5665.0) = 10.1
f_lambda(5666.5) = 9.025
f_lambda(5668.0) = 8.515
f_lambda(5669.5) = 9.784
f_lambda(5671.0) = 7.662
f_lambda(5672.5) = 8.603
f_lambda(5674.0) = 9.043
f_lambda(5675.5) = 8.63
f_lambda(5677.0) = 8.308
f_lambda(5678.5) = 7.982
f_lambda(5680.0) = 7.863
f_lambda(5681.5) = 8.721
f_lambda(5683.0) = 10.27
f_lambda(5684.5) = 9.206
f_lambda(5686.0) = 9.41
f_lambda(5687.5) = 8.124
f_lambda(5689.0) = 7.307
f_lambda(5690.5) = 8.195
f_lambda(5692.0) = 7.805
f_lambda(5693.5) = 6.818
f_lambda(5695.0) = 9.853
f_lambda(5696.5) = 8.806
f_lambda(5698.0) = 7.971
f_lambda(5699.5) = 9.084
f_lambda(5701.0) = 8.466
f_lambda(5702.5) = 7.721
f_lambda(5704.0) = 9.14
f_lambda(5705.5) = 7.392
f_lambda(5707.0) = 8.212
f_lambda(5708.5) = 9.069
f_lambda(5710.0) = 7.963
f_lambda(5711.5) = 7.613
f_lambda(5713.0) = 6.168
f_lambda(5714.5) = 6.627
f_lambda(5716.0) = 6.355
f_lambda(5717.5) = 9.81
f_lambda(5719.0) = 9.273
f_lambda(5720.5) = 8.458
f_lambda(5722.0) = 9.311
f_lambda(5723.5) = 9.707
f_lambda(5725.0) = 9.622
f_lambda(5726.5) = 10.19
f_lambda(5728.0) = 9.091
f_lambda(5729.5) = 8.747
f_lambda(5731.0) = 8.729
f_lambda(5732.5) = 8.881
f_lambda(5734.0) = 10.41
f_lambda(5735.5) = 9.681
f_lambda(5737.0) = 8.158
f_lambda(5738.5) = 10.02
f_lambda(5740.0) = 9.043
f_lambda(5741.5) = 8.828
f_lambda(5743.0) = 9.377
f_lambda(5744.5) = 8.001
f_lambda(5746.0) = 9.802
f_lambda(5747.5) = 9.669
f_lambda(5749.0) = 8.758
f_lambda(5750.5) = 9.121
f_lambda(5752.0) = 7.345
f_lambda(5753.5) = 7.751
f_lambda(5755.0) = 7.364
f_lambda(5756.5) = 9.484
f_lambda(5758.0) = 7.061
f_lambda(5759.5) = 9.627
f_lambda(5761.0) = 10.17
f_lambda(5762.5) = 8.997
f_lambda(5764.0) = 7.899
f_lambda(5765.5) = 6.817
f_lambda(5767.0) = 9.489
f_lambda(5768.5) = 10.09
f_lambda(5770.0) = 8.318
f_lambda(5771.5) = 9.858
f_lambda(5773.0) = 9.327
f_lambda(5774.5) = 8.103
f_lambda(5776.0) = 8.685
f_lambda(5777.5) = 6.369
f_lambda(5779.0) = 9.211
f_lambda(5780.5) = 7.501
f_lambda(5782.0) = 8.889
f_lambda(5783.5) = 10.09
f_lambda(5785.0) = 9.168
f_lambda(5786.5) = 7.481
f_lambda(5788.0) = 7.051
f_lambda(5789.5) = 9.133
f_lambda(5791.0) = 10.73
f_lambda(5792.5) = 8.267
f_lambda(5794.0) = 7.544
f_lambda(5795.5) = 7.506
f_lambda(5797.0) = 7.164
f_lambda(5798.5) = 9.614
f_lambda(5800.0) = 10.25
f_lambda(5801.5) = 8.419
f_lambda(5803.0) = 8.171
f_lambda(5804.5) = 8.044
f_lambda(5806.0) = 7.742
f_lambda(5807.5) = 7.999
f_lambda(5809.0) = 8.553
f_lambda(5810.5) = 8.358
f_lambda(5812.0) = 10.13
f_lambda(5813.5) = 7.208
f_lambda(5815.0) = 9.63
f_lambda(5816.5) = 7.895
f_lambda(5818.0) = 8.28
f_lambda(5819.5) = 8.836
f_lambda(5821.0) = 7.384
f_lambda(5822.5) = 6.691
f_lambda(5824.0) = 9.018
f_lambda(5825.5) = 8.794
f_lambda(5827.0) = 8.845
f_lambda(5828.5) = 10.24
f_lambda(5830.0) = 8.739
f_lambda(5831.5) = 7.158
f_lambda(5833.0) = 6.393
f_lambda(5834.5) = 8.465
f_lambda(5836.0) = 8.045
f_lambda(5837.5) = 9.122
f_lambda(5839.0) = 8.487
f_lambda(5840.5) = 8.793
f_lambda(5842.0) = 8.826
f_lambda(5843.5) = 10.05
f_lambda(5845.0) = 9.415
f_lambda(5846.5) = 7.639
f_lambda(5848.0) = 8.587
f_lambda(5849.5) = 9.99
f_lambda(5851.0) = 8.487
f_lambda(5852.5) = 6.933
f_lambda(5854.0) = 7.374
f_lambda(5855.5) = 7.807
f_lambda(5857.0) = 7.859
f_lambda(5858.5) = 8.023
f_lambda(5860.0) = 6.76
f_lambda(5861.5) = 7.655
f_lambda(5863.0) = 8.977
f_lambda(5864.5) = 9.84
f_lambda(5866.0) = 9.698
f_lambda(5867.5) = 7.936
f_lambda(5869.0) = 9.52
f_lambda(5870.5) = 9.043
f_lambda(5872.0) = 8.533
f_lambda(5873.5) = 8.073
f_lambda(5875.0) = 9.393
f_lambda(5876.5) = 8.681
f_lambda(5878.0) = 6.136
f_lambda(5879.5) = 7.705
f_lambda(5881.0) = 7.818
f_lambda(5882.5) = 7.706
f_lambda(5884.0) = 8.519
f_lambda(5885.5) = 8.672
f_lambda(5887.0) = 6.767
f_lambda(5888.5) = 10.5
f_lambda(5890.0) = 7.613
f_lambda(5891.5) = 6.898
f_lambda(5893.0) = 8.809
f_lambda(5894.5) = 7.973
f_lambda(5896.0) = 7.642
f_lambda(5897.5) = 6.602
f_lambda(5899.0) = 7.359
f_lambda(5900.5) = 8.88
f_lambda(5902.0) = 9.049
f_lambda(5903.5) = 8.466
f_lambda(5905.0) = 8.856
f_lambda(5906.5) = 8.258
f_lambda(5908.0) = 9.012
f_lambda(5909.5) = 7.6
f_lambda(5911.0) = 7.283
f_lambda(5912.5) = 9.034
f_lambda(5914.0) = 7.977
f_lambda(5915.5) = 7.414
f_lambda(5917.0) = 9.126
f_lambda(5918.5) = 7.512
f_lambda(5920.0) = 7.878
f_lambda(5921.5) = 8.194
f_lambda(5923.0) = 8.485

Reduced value 2.4 angstroms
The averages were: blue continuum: 8.52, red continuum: 9.41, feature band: 8.09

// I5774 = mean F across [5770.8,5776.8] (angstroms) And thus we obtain 8.96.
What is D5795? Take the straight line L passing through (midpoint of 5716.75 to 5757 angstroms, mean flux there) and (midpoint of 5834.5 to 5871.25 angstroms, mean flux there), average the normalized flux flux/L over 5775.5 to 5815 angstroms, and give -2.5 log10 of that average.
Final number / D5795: 0.04 mag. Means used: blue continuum 9.06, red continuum 8.53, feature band 8.45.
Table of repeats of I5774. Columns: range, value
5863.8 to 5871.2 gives 9.2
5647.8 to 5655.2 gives 7.92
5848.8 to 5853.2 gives 8.47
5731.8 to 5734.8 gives 9.66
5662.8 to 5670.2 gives 9.19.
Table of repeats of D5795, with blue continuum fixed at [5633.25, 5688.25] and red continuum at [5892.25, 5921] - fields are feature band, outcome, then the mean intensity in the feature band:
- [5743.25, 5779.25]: -0.04 mag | 8.64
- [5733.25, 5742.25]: -0.12 mag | 9.36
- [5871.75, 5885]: 0.02 mag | 8.06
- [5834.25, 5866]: -0.03 mag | 8.46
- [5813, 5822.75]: 0.02 mag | 8.08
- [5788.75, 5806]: -0.04 mag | 8.58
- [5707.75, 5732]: -0.02 mag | 8.55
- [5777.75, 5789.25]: -0.02 mag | 8.42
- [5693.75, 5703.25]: -0.02 mag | 8.55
